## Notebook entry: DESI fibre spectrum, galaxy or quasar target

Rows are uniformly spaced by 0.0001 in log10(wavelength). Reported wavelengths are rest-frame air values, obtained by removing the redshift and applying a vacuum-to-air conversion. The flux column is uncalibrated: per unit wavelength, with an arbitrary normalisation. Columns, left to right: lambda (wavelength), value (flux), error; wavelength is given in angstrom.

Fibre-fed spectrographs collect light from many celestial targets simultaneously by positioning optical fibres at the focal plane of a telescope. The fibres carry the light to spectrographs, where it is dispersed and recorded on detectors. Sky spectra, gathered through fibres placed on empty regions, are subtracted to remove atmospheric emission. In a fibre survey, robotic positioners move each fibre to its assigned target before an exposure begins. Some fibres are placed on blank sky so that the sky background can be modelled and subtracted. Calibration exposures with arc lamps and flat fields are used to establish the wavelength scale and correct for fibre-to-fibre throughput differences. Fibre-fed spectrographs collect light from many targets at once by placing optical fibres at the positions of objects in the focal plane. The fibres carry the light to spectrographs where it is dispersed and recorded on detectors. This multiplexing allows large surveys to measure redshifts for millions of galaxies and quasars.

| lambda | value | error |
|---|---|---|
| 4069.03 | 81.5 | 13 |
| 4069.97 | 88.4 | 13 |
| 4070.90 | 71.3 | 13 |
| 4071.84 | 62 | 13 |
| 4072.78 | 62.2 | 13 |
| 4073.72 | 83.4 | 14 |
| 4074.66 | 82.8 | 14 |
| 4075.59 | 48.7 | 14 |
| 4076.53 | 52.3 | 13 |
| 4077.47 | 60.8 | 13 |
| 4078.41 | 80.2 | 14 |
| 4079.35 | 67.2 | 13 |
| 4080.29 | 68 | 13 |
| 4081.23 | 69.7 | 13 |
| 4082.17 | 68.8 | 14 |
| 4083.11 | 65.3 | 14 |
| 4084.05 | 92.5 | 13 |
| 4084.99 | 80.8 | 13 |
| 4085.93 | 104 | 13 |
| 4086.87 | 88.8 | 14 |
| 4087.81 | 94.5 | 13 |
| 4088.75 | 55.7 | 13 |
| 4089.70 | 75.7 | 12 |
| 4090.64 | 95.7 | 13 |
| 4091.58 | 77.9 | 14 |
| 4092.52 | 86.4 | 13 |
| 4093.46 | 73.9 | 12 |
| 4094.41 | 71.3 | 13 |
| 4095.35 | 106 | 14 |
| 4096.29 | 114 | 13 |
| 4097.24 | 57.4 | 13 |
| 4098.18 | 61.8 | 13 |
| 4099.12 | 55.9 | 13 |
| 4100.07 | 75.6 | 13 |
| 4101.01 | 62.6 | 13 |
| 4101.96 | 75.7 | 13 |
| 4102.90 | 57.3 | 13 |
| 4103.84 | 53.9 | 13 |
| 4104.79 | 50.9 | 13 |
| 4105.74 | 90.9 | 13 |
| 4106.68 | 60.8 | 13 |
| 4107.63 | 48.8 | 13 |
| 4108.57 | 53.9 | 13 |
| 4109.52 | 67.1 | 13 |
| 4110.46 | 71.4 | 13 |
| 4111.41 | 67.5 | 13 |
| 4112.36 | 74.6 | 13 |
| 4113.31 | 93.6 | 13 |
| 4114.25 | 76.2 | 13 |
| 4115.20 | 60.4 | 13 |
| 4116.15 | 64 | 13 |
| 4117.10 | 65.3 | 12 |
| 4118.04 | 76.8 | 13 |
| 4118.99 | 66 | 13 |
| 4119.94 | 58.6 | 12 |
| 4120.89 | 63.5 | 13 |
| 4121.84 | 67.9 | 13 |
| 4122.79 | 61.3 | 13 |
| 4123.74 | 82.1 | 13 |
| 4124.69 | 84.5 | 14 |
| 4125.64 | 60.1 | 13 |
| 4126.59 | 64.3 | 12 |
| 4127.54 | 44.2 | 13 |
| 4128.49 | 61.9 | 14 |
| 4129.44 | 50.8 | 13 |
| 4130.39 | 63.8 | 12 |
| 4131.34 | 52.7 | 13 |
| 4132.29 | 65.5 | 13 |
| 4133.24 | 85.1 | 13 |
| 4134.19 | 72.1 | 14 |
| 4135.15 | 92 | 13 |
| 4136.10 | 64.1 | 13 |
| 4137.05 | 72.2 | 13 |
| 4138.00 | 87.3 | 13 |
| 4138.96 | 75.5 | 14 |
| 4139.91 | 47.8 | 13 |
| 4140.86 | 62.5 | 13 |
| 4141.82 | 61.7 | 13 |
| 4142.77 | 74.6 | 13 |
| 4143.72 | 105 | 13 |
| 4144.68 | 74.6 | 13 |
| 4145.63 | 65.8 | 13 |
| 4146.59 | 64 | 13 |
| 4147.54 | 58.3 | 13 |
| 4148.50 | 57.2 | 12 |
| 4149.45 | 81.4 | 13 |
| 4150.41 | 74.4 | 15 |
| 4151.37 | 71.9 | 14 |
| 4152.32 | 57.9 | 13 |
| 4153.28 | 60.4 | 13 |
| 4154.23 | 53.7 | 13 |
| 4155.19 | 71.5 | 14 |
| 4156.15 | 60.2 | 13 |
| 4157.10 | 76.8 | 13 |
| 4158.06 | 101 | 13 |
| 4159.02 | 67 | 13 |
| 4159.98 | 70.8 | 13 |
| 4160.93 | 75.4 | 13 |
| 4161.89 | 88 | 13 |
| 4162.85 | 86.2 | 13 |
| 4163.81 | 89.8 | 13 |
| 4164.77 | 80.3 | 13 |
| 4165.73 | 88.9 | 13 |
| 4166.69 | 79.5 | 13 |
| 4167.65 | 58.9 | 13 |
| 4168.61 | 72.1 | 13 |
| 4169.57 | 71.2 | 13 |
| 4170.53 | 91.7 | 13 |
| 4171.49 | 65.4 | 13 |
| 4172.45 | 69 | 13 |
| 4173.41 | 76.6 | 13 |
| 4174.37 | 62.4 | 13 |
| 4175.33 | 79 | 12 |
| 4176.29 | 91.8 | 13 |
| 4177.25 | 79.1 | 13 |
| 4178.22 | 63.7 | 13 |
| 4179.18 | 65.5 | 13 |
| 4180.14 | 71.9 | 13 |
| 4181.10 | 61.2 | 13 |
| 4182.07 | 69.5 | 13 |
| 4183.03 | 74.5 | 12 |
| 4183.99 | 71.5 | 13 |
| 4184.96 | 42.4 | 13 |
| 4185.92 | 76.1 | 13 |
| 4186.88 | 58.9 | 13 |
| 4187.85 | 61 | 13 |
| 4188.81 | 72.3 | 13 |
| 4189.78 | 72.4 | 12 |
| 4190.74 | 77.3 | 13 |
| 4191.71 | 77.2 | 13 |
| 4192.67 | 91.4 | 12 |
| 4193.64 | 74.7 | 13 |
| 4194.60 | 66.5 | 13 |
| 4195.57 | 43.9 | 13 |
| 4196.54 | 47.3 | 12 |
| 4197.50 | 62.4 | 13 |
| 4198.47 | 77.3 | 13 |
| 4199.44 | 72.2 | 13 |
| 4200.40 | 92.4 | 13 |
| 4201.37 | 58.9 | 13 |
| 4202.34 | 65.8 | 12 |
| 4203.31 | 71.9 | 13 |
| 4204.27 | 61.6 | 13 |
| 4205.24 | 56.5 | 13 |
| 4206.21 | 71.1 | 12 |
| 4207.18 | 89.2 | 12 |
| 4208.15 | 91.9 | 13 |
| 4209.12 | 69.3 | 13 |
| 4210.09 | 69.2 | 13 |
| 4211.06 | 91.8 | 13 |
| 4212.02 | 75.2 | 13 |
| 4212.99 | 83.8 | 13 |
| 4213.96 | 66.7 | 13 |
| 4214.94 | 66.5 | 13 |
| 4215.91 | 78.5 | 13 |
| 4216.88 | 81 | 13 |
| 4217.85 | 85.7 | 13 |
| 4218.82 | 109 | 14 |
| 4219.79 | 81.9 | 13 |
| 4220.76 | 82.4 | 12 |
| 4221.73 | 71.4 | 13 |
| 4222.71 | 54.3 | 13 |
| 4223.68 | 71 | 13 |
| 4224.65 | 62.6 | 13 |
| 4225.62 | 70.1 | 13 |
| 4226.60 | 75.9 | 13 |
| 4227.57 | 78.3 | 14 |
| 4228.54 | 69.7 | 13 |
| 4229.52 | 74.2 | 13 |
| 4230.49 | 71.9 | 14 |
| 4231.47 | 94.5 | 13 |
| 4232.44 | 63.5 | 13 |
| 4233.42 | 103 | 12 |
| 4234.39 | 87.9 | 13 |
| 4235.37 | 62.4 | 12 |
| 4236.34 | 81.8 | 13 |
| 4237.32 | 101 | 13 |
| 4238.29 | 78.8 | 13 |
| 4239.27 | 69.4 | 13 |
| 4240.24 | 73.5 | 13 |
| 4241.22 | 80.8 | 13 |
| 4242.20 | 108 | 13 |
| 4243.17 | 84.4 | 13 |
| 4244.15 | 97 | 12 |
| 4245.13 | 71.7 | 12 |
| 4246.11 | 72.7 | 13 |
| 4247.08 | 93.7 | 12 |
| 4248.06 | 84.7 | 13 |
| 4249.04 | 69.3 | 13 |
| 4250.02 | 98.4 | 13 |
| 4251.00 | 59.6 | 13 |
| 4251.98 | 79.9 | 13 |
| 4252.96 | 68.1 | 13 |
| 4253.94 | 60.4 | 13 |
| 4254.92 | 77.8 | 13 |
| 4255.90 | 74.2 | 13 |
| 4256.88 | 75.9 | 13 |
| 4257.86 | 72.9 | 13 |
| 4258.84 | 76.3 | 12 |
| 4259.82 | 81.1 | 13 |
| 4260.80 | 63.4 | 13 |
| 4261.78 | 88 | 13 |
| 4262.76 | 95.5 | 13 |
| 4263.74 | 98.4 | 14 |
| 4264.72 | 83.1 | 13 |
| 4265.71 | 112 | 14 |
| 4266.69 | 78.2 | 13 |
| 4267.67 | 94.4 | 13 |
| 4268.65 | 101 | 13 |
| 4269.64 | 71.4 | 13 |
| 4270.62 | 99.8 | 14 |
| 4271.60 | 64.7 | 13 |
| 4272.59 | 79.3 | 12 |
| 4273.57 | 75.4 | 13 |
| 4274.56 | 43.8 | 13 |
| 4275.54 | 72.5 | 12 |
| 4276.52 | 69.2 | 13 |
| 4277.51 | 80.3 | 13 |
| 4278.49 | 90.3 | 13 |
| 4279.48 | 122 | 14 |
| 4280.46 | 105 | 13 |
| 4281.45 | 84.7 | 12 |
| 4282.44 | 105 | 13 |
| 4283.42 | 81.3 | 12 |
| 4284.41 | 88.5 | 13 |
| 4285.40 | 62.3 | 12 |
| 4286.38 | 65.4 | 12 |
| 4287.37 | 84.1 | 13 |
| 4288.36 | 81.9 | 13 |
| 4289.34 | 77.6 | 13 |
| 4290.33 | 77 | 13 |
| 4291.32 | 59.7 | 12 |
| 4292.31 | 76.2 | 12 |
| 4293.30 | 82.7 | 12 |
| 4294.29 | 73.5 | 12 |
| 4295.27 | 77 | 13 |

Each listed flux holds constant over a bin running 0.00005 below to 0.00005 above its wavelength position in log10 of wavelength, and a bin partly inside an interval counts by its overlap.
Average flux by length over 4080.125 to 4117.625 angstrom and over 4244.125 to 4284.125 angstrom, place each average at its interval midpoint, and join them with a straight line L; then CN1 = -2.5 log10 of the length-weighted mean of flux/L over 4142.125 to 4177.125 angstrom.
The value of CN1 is 0.03 mag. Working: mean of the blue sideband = 73.4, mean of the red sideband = 82.1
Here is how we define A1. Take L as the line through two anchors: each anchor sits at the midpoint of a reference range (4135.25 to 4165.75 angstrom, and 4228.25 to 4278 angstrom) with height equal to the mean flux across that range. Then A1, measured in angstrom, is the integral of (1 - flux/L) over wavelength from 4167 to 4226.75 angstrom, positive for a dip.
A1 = 3.1 angstrom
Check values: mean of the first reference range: 72.7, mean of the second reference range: 80.2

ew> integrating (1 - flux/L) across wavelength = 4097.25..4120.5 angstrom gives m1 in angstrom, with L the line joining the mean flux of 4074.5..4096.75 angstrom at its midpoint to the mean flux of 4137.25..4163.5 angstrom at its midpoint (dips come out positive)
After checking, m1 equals 3.0 angstrom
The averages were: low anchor 78.3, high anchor 71.6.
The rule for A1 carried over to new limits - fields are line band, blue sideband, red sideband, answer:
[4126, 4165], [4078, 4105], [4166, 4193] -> 1.45 angstrom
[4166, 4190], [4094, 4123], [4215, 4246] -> 1.43 angstrom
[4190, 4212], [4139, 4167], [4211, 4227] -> 1.05 angstrom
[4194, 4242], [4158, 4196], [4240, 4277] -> 1.11 angstrom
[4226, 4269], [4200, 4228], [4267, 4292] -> -1.66 angstrom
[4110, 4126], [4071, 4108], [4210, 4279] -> 0.81 angstrom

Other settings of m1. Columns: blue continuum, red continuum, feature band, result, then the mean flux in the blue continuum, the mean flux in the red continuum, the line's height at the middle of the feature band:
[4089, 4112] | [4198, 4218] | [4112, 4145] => 1.2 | 71.2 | 74.9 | 72.2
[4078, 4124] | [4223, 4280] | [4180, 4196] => 1.8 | 72.5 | 80.3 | 77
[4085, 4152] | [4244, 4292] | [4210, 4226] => 0.2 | 70.9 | 80.9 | 77.5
